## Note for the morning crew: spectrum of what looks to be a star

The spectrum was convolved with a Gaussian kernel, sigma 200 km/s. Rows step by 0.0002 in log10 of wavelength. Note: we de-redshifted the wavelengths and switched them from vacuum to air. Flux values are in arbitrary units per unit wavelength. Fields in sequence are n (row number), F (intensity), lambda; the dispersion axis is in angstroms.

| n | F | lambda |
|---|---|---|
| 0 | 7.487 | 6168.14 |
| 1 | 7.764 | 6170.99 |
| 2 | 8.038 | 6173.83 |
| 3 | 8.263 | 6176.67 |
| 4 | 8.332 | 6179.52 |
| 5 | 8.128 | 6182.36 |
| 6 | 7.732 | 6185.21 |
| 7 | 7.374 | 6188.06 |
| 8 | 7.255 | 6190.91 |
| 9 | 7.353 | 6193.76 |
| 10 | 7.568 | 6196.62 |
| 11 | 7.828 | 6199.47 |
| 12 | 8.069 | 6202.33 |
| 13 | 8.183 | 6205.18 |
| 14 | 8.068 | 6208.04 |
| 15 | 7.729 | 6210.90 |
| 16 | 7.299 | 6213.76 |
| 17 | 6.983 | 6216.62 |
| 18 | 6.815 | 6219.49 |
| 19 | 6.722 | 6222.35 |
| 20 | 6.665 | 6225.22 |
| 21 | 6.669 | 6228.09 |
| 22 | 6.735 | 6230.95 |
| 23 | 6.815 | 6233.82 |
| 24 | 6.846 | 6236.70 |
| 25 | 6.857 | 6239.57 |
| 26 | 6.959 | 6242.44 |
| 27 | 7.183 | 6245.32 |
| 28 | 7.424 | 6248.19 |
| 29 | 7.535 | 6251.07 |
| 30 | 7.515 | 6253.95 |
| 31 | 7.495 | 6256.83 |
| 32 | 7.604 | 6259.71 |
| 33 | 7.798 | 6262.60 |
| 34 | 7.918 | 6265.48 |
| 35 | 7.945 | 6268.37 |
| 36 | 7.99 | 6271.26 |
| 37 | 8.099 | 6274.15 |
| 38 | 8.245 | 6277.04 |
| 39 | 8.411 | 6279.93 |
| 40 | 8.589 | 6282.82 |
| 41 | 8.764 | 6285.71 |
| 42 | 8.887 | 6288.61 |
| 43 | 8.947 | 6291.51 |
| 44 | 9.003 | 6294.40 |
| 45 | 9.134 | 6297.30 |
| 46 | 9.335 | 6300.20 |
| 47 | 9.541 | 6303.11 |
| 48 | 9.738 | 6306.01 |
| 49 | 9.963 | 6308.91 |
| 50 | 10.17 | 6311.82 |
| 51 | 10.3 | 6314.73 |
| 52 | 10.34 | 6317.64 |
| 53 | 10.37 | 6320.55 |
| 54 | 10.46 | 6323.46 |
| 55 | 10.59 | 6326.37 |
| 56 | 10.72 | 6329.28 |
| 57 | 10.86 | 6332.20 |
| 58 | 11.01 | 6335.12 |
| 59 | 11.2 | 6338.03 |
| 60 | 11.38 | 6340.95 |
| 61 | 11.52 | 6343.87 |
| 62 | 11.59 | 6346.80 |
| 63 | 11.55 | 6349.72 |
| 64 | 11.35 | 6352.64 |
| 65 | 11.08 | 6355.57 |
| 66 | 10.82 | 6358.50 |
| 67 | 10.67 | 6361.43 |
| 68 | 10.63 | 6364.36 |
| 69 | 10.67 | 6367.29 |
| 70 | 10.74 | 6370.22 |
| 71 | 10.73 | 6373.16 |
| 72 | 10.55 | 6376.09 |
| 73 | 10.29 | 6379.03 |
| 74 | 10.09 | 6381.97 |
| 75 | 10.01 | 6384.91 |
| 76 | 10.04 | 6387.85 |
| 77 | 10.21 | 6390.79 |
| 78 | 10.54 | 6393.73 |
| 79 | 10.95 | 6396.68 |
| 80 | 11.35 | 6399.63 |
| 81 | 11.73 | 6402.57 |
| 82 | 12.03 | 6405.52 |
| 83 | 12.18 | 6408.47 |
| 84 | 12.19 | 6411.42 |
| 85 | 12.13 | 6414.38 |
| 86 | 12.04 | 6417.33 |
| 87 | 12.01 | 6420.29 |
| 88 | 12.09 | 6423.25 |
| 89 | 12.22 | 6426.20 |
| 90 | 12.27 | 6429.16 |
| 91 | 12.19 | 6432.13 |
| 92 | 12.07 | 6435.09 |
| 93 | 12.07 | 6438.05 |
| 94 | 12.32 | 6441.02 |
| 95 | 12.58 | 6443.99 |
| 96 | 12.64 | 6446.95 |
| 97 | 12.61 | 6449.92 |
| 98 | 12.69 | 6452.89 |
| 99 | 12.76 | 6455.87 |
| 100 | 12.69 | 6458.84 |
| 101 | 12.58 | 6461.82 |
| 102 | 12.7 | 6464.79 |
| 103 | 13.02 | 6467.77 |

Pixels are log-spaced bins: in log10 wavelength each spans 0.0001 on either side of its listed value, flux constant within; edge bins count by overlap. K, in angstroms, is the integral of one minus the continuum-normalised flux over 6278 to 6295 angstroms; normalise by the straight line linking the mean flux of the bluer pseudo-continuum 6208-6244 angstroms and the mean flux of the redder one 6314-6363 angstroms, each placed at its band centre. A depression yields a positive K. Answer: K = 0.7 angstroms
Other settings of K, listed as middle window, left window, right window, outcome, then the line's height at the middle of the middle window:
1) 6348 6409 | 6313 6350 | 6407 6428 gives 3.8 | 11.6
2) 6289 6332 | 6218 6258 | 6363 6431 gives -4.7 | 8.93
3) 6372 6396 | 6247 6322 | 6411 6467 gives 1.6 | 11.1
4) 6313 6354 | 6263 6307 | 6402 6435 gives -4.2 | 9.92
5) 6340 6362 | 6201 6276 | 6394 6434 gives -2.1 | 10.3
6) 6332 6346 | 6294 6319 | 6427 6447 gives -1.2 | 10.4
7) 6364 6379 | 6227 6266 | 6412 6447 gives 0.0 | 10.6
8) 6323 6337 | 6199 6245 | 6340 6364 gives -0.3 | 10.5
